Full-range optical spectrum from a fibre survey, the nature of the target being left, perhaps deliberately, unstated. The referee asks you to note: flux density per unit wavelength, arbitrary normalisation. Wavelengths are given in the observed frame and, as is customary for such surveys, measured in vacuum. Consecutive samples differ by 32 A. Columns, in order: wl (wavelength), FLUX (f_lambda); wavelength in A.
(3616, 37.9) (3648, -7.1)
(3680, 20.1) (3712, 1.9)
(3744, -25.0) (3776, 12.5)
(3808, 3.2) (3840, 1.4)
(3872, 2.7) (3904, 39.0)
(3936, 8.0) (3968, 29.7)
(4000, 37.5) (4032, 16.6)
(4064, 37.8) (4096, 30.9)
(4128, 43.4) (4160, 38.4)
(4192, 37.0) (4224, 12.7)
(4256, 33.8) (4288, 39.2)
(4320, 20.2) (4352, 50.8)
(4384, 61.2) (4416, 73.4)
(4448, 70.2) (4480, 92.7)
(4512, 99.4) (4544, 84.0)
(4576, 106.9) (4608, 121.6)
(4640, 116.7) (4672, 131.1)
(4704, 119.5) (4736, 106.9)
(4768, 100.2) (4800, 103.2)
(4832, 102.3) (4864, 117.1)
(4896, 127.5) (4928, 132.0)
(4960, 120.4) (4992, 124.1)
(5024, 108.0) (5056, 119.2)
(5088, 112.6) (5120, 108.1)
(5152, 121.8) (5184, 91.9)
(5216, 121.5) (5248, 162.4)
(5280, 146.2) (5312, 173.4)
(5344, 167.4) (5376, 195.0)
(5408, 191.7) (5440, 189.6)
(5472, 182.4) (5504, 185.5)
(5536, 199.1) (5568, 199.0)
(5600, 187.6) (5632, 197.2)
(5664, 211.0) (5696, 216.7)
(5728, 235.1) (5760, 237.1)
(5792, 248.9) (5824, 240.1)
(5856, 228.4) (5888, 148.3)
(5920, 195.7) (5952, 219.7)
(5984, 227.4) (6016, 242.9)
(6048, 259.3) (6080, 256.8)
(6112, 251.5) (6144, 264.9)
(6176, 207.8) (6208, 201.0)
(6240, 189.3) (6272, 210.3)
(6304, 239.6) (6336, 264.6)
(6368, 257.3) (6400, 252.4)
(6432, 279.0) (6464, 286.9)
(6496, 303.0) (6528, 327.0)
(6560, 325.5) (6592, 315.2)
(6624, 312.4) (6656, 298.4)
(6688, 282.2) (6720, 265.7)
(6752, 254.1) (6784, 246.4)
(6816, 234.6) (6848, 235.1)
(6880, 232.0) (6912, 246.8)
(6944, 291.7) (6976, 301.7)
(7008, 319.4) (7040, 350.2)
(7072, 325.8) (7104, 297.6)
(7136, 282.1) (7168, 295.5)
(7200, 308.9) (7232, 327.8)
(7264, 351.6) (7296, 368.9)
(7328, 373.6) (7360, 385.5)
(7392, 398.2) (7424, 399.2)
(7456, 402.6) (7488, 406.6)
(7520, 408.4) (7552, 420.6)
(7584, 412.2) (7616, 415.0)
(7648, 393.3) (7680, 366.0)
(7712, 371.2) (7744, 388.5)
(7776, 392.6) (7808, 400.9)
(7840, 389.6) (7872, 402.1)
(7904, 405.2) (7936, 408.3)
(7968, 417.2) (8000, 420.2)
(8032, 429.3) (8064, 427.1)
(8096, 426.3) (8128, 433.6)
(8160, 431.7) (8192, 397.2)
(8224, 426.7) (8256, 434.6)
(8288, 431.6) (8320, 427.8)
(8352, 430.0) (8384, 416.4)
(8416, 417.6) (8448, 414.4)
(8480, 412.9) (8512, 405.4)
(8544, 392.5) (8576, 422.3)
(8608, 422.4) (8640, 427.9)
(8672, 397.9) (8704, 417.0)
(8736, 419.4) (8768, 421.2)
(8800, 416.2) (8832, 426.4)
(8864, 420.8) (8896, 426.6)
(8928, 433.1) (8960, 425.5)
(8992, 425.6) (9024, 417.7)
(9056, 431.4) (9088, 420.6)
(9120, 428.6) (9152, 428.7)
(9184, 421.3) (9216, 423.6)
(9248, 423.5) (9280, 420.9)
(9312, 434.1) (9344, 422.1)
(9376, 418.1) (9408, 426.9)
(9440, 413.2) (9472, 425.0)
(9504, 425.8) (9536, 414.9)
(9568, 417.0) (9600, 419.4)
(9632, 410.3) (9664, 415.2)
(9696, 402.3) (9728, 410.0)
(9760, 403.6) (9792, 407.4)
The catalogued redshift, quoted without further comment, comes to 0.00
